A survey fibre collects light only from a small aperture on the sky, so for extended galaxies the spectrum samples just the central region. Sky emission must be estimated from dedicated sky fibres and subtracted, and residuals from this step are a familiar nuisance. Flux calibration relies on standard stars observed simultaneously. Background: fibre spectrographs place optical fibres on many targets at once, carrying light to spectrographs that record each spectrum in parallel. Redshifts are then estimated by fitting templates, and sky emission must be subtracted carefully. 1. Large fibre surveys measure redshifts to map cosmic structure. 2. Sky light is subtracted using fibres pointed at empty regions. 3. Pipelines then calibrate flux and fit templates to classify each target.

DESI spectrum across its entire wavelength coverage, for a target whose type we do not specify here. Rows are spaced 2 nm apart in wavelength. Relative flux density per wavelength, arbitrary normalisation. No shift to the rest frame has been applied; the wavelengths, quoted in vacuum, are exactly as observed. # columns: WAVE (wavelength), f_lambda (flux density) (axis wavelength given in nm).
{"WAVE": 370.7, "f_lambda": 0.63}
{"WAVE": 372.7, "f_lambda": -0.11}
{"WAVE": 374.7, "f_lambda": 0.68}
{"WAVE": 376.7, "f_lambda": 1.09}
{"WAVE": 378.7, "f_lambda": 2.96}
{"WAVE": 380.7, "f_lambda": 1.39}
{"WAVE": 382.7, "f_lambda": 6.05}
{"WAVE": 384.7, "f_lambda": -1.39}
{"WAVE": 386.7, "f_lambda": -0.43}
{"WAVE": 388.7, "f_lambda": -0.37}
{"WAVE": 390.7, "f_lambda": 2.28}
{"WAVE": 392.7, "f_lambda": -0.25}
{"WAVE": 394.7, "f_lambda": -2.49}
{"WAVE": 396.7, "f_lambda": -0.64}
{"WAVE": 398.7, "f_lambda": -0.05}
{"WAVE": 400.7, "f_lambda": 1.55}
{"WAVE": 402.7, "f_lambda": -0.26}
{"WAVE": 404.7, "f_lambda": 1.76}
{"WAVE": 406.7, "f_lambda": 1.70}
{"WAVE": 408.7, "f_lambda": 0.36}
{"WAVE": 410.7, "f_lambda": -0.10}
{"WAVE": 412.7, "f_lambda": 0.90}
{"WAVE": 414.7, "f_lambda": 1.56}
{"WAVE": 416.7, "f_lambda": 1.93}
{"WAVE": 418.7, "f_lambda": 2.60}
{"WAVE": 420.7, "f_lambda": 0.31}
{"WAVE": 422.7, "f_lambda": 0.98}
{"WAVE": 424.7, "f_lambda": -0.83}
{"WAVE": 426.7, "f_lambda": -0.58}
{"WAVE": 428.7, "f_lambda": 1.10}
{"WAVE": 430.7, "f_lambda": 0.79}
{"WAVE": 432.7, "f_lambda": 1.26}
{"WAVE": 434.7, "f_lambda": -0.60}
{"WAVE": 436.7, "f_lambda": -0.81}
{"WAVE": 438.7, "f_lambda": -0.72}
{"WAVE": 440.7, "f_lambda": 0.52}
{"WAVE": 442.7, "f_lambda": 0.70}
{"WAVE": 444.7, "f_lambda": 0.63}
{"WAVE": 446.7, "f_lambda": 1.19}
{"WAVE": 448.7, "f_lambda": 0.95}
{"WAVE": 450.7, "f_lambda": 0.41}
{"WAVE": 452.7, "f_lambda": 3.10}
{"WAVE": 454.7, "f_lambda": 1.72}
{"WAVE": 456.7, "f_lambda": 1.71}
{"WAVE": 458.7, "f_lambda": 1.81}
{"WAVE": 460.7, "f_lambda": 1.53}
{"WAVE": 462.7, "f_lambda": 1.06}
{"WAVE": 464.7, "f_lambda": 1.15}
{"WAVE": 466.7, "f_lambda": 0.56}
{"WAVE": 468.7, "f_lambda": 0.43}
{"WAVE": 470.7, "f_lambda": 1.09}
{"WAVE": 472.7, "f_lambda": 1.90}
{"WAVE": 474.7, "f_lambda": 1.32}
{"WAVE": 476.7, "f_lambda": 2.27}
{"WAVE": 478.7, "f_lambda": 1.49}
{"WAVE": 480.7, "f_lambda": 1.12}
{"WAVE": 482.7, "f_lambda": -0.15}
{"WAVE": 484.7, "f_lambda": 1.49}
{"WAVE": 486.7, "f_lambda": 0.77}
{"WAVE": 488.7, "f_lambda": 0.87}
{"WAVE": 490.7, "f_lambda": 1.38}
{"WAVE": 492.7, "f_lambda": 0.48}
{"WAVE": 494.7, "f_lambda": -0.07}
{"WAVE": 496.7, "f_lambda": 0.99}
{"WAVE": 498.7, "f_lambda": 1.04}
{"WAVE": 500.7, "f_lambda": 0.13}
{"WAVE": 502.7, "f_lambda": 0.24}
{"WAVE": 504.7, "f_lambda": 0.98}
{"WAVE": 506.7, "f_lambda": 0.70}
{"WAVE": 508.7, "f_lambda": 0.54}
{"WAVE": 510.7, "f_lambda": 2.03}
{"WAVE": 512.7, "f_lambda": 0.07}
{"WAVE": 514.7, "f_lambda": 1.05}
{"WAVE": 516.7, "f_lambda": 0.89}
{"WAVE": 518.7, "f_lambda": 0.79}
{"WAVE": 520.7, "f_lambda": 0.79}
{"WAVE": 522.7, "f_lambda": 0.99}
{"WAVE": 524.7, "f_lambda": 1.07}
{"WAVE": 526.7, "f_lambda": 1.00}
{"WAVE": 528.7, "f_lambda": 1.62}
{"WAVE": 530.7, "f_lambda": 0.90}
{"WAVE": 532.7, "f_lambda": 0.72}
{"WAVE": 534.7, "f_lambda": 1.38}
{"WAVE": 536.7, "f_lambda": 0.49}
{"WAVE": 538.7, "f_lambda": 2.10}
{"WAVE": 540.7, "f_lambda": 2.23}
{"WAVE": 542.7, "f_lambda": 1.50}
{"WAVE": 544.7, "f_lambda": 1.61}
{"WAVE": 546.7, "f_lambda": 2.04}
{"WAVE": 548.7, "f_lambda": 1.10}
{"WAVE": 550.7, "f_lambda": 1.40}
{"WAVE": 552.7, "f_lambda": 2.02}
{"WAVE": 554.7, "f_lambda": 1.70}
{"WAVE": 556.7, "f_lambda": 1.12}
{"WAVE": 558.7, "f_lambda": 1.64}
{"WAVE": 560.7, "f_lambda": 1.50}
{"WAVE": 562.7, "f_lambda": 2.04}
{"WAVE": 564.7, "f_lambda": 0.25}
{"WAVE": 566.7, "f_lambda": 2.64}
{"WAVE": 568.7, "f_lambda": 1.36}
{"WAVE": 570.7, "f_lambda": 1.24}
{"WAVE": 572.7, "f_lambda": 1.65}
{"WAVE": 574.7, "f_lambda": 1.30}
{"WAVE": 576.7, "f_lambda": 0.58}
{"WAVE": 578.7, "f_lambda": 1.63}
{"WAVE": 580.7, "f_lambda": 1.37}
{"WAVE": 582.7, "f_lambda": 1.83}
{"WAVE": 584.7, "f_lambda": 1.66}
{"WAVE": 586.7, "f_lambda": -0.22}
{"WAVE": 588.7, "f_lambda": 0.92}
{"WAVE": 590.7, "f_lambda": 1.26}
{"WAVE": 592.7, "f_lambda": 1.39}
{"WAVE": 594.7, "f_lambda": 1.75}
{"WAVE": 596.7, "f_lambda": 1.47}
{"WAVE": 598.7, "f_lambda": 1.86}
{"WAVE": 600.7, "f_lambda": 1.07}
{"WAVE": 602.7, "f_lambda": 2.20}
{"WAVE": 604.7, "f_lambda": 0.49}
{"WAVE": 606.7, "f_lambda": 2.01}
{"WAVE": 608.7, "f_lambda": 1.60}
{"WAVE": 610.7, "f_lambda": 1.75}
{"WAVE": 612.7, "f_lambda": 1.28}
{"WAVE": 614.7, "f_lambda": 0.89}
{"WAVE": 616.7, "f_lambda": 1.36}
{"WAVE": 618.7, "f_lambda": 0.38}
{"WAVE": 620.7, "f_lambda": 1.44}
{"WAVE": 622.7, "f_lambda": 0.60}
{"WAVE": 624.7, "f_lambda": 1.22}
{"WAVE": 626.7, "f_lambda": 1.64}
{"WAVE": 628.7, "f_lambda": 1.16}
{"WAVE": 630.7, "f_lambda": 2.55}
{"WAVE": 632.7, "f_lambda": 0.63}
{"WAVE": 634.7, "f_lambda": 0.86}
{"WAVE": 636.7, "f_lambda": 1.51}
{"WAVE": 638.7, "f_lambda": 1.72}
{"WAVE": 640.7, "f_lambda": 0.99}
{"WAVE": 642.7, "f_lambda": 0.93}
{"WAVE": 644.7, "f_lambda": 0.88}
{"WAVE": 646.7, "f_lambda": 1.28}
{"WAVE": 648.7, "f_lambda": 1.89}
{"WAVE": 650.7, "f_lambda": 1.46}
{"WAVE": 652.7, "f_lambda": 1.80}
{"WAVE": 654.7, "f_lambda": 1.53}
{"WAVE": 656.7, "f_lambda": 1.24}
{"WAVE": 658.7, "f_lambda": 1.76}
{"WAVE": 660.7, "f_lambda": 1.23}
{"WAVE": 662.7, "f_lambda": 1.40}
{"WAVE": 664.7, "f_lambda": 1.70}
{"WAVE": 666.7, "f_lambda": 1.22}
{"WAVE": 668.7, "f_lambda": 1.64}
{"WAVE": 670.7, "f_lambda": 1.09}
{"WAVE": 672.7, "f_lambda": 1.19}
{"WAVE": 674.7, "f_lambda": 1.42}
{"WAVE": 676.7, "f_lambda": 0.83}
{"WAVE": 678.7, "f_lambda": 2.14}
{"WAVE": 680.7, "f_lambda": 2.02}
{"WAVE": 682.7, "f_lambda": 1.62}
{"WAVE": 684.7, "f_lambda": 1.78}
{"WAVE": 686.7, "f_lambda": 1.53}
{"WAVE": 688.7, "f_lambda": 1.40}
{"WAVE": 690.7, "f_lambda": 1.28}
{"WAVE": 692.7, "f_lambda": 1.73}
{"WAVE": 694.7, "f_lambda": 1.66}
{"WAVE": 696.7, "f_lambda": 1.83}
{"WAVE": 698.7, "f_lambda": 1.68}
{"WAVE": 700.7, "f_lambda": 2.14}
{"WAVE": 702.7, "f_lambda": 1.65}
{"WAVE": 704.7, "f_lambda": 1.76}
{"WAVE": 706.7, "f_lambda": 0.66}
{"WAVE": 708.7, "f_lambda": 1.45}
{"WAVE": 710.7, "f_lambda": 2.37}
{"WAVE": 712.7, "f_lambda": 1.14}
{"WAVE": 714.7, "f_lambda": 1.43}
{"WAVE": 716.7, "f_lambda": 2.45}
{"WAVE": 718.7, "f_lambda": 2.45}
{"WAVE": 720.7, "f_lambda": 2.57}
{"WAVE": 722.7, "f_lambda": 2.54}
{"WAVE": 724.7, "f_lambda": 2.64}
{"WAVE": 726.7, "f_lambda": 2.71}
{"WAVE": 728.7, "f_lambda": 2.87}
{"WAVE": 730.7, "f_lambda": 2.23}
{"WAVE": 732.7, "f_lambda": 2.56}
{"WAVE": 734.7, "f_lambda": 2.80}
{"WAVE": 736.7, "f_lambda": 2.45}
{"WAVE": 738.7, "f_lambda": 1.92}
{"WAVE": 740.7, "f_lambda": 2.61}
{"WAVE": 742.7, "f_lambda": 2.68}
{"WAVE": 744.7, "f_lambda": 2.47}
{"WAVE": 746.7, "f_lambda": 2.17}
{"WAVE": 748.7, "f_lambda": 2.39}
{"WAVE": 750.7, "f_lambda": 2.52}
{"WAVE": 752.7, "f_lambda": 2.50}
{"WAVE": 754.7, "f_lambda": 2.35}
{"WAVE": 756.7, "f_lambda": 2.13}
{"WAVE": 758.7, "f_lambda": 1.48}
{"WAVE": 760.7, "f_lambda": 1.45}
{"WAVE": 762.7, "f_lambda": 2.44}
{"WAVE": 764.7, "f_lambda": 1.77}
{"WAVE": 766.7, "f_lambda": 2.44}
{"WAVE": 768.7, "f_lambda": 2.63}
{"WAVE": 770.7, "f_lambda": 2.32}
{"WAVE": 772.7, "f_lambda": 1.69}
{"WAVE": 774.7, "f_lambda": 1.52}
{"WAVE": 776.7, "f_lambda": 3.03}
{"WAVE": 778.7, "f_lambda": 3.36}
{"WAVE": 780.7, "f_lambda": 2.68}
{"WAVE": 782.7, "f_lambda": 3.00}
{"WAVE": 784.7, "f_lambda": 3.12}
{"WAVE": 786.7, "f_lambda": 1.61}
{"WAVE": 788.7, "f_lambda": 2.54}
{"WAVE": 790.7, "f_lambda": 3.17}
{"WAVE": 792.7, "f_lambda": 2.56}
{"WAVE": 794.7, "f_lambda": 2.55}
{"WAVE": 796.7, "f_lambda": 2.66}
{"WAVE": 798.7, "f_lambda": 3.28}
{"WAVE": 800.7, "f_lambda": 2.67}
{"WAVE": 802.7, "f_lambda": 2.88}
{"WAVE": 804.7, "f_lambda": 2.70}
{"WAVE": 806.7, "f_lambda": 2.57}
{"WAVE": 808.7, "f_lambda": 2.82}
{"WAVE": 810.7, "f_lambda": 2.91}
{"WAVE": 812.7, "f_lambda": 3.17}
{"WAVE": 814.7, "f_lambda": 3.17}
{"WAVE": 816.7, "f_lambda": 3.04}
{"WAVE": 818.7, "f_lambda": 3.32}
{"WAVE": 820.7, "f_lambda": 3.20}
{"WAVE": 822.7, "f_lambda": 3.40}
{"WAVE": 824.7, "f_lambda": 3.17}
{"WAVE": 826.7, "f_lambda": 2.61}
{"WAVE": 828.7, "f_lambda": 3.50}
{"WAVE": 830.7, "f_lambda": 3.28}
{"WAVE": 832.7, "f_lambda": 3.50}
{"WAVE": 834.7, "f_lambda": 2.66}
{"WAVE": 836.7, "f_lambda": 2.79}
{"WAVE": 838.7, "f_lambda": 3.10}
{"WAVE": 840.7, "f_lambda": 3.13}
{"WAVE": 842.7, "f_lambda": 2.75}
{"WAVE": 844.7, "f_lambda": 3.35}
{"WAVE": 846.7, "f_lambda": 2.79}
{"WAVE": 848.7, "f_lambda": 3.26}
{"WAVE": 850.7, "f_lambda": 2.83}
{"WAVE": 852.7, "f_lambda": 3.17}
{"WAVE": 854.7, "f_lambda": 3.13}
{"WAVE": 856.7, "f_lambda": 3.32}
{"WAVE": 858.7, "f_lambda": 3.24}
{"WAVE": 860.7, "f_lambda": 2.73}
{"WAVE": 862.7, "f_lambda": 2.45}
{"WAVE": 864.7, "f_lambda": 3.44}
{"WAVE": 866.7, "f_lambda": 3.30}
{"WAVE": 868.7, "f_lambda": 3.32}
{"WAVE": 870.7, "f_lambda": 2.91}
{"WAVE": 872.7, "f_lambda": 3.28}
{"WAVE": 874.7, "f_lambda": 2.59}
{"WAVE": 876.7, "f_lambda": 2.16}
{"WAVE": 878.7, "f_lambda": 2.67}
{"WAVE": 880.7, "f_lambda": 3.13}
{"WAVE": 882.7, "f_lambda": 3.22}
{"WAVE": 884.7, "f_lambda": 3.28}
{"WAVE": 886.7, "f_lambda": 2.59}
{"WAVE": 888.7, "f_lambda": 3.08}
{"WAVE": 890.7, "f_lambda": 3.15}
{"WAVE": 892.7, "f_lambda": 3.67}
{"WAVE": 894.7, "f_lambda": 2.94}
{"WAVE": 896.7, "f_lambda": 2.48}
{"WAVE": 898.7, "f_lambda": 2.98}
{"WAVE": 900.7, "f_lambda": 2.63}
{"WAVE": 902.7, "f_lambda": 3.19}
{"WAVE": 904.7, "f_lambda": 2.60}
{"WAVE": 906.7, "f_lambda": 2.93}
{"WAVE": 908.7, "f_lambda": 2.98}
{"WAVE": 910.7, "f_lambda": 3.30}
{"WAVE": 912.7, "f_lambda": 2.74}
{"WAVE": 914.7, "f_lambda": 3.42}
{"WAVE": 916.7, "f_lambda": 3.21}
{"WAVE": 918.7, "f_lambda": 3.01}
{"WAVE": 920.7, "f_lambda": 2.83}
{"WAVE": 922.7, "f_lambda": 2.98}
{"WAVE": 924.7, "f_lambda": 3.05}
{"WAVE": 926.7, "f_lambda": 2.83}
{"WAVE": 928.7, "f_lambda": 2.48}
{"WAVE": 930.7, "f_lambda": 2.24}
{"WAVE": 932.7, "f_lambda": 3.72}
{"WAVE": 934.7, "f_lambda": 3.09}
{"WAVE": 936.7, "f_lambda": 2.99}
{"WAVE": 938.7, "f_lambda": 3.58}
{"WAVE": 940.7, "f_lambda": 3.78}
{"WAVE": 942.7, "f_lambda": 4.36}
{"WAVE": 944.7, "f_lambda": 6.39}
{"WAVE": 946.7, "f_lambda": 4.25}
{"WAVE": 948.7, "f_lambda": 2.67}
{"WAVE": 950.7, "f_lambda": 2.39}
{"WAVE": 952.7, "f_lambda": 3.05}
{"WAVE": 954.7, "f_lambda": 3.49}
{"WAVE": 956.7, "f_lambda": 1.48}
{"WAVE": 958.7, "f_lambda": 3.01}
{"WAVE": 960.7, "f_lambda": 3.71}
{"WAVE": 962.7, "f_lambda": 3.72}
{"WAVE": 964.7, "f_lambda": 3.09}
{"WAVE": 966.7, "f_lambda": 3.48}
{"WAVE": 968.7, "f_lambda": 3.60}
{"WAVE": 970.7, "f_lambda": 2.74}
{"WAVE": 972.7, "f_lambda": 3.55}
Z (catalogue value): 0.797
